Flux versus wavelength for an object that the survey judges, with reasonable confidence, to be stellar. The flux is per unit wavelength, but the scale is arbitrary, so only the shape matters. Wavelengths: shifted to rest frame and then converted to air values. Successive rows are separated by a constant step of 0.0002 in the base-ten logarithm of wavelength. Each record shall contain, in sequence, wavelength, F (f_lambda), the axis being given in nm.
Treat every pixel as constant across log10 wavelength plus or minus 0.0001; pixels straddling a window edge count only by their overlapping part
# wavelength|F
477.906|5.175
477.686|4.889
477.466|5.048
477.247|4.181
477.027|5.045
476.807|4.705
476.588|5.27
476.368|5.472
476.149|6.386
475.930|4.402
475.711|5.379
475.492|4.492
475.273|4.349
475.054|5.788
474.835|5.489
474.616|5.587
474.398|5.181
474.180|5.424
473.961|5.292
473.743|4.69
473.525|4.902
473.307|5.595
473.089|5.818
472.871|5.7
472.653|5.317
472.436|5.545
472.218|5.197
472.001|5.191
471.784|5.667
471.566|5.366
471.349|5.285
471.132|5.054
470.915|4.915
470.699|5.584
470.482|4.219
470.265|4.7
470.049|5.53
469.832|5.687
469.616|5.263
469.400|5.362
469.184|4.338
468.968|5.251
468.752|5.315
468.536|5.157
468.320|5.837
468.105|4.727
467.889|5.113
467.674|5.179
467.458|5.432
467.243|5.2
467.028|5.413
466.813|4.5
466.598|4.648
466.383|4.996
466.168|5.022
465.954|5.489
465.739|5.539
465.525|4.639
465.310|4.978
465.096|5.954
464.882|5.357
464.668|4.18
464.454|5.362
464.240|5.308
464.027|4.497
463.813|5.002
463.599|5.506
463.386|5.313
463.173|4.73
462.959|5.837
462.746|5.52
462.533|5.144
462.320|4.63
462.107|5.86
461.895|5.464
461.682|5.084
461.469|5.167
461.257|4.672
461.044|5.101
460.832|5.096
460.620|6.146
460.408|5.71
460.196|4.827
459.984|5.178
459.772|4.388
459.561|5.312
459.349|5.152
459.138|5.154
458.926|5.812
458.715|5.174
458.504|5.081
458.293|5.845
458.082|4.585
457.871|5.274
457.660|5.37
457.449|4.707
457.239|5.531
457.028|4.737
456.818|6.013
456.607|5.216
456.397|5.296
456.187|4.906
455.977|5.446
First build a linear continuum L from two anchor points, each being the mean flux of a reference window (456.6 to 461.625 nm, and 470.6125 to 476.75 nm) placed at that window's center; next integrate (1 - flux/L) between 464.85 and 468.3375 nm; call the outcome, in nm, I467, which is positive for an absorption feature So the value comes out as 0.07 nm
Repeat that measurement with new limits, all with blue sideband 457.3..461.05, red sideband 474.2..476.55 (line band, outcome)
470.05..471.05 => 0.06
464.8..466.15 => -0.02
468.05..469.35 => 0.03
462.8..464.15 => 0.02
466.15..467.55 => 0.06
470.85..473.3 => -0.06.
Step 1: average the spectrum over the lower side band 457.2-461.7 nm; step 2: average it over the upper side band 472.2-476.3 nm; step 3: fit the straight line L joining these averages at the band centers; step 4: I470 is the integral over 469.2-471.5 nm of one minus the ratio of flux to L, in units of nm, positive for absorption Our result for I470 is 0.06 nm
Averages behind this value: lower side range 5.2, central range 5.13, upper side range 5.29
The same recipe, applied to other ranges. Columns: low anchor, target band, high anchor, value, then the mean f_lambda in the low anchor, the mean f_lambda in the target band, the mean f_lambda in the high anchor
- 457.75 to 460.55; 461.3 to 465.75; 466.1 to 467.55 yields -0.07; 5.21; 5.18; 5.03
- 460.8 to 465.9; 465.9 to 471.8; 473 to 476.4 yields 0.08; 5.17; 5.14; 5.26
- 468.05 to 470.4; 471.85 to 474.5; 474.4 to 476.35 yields -0.05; 5.2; 5.33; 5.24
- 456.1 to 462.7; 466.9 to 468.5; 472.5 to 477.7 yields -0.02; 5.22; 5.26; 5.19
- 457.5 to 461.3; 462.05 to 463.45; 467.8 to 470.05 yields -0.01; 5.22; 5.27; 5.22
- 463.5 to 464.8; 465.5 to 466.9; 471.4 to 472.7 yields 0.02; 4.98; 5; 5.38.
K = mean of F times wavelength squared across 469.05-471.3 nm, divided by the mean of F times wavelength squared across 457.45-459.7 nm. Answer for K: 1.0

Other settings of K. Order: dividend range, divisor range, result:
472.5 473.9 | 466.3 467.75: 1.09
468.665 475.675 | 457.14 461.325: 1.06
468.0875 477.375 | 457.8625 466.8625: 1.05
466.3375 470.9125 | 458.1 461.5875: 1.02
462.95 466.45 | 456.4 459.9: 1.02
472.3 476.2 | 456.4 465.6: 1.07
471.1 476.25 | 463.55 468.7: 1.07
